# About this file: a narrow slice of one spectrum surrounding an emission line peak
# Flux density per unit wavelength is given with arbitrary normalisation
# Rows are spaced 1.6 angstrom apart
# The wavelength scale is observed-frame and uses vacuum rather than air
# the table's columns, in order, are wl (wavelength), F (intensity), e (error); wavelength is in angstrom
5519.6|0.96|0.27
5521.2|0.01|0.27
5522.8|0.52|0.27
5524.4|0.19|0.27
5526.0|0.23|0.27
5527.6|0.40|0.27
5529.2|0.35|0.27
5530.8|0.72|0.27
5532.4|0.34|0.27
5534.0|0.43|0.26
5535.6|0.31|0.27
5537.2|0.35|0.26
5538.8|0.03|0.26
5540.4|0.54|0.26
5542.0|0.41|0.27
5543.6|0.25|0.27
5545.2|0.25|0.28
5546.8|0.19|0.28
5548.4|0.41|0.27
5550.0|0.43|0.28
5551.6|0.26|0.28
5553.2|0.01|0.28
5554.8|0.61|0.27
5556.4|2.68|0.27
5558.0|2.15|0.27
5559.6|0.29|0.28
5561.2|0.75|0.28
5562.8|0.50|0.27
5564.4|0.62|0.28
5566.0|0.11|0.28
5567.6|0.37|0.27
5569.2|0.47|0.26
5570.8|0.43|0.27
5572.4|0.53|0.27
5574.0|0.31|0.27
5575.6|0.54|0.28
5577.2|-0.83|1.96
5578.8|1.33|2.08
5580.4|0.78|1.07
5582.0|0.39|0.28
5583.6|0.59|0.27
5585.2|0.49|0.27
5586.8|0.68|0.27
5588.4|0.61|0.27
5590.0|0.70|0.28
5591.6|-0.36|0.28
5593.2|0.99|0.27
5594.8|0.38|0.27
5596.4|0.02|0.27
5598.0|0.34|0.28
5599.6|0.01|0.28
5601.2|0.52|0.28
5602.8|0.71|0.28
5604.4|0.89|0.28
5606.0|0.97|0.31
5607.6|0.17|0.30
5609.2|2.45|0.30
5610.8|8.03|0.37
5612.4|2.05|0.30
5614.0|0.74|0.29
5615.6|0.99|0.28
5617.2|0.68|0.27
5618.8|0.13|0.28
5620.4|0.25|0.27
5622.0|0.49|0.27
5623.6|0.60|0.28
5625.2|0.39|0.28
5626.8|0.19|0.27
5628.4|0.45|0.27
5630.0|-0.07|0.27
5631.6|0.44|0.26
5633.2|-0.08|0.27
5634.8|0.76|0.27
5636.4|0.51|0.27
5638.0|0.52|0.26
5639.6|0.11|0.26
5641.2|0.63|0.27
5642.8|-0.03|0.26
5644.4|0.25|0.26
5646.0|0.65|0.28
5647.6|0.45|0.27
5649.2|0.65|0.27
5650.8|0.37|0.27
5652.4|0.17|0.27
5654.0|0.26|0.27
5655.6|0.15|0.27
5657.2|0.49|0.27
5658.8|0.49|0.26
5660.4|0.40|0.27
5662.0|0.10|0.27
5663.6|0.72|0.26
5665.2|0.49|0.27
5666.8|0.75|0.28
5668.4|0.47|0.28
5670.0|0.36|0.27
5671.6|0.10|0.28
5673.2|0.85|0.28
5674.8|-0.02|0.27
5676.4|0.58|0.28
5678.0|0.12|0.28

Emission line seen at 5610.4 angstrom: [O III] 5007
